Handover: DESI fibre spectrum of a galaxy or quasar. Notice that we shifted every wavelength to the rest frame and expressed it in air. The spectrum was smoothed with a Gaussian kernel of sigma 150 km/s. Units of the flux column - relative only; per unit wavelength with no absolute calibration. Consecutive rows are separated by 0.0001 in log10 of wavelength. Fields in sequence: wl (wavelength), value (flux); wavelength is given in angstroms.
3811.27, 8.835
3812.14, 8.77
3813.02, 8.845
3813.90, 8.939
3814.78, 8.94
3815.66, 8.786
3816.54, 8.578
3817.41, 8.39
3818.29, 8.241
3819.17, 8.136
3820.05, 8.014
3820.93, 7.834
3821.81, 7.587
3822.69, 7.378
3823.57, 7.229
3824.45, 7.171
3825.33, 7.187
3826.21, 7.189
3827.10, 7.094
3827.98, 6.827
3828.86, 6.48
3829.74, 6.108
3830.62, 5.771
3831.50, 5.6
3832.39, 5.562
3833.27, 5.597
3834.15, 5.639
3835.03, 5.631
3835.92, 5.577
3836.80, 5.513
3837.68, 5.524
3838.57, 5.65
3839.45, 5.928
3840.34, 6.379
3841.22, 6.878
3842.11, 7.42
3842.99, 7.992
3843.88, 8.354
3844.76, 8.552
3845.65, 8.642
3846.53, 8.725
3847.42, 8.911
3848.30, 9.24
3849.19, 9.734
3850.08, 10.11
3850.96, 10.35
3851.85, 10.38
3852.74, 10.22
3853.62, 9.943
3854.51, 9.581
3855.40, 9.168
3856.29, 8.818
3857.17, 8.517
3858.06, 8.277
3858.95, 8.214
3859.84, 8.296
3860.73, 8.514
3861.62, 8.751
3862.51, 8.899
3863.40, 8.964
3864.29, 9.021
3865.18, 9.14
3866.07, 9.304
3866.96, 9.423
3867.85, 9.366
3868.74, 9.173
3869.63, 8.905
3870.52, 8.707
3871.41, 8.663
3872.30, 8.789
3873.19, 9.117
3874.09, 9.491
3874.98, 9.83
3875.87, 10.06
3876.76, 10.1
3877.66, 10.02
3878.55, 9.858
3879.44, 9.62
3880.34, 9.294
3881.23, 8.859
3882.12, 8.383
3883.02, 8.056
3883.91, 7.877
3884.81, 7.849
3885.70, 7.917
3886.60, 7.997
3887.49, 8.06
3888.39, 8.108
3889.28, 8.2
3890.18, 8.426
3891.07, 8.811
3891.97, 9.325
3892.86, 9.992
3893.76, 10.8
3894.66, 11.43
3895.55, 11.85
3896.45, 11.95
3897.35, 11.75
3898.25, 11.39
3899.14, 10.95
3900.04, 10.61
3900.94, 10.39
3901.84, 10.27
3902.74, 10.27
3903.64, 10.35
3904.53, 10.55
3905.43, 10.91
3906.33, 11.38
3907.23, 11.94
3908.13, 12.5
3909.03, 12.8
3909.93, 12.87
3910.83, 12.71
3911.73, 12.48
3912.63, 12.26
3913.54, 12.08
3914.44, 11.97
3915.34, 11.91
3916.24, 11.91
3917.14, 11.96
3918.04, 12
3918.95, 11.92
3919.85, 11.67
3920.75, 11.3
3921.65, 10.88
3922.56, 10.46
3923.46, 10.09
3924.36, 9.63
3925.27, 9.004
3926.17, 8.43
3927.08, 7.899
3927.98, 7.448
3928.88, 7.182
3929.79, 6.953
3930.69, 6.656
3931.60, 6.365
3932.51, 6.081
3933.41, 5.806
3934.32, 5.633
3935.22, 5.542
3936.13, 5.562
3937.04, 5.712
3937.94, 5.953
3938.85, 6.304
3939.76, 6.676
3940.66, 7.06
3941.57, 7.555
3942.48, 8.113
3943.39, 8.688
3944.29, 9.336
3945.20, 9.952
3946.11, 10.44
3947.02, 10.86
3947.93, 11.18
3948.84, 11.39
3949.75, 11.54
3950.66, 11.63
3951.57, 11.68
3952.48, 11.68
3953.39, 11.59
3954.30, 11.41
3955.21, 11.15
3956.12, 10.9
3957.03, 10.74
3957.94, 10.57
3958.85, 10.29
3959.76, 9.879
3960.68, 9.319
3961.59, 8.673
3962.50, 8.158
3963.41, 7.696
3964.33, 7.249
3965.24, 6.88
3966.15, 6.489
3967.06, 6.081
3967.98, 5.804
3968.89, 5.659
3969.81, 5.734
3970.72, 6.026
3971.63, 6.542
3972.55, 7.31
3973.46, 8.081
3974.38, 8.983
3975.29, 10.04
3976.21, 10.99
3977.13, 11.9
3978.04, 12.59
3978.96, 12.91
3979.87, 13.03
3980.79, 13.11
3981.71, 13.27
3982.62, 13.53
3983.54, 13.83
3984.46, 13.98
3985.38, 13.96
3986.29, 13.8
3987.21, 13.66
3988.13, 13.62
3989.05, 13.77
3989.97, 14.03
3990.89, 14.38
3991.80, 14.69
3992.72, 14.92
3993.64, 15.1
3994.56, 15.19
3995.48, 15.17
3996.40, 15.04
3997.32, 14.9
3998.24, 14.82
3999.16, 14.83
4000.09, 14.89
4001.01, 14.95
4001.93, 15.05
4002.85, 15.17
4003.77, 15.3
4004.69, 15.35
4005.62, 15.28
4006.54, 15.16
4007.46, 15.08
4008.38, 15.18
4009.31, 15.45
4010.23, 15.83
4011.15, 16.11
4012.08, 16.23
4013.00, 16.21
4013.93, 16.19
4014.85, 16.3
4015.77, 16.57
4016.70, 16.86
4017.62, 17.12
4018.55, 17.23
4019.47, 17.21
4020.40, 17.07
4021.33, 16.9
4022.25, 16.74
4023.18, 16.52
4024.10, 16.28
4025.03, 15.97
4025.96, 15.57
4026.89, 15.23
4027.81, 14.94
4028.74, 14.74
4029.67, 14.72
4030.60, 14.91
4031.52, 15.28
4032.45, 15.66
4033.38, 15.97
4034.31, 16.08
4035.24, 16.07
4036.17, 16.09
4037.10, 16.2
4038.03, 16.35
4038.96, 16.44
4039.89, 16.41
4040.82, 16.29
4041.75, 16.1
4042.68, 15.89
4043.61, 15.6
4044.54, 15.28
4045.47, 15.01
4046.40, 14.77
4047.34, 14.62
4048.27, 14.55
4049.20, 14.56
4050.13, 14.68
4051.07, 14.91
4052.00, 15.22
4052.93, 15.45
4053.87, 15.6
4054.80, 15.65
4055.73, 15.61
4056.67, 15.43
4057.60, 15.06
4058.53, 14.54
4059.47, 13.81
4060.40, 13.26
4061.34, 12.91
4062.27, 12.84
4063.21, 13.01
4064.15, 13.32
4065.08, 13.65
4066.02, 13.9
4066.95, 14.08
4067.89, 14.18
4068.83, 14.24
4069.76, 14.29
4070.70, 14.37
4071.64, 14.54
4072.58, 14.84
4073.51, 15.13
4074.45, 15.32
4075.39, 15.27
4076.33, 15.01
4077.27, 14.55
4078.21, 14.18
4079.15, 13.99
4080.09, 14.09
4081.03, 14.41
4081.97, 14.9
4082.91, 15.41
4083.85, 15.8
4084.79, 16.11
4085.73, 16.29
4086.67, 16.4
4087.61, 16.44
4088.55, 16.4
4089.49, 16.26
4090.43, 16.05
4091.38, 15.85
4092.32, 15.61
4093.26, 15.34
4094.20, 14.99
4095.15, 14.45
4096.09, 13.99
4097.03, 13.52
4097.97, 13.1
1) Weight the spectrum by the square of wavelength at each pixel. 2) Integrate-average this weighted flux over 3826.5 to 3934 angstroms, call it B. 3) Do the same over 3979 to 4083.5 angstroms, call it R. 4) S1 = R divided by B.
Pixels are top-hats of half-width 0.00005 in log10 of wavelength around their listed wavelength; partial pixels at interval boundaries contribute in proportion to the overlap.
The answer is 1.8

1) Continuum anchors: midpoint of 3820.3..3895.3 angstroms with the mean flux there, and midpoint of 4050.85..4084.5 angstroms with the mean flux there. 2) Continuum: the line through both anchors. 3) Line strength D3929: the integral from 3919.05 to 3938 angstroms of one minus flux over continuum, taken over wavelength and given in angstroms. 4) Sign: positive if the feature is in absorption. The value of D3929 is 4.4 angstroms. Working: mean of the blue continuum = 8.3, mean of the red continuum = 14.5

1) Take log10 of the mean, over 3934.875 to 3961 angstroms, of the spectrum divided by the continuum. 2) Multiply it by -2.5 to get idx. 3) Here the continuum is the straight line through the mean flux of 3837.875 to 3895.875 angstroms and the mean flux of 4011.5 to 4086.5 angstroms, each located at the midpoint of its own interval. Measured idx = 0.24 mag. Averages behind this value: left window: 8.89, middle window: 9.42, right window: 15.3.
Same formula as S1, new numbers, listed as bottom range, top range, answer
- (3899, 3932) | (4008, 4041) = 1.61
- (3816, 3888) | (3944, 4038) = 1.72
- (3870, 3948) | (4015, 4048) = 1.79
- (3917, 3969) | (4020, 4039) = 1.87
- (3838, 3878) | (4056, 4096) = 1.86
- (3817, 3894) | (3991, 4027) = 2.06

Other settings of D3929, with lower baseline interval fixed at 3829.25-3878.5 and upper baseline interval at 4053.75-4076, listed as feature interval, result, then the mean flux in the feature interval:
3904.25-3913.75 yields -2.11 angstroms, 12.1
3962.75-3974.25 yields 4.83 angstroms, 6.72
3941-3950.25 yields 0.89 angstroms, 9.87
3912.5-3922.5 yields -1.60 angstroms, 11.7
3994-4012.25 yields -3.84 angstroms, 15.2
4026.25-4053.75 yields -3.66 angstroms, 15.4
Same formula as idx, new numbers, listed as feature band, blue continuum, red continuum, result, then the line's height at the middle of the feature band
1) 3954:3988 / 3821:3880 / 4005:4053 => 0.310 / 13.3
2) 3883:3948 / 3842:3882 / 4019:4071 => 0.137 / 10.9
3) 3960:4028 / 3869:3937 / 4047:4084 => -0.062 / 12.4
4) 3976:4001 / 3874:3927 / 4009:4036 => 0.041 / 14.5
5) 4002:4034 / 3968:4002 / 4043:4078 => -0.187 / 13.4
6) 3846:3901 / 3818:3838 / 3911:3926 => -0.050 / 8.99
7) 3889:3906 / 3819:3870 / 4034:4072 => -0.084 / 9.68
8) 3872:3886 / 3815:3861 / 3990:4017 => 0.060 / 9.62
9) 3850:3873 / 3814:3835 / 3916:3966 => -0.173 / 7.79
